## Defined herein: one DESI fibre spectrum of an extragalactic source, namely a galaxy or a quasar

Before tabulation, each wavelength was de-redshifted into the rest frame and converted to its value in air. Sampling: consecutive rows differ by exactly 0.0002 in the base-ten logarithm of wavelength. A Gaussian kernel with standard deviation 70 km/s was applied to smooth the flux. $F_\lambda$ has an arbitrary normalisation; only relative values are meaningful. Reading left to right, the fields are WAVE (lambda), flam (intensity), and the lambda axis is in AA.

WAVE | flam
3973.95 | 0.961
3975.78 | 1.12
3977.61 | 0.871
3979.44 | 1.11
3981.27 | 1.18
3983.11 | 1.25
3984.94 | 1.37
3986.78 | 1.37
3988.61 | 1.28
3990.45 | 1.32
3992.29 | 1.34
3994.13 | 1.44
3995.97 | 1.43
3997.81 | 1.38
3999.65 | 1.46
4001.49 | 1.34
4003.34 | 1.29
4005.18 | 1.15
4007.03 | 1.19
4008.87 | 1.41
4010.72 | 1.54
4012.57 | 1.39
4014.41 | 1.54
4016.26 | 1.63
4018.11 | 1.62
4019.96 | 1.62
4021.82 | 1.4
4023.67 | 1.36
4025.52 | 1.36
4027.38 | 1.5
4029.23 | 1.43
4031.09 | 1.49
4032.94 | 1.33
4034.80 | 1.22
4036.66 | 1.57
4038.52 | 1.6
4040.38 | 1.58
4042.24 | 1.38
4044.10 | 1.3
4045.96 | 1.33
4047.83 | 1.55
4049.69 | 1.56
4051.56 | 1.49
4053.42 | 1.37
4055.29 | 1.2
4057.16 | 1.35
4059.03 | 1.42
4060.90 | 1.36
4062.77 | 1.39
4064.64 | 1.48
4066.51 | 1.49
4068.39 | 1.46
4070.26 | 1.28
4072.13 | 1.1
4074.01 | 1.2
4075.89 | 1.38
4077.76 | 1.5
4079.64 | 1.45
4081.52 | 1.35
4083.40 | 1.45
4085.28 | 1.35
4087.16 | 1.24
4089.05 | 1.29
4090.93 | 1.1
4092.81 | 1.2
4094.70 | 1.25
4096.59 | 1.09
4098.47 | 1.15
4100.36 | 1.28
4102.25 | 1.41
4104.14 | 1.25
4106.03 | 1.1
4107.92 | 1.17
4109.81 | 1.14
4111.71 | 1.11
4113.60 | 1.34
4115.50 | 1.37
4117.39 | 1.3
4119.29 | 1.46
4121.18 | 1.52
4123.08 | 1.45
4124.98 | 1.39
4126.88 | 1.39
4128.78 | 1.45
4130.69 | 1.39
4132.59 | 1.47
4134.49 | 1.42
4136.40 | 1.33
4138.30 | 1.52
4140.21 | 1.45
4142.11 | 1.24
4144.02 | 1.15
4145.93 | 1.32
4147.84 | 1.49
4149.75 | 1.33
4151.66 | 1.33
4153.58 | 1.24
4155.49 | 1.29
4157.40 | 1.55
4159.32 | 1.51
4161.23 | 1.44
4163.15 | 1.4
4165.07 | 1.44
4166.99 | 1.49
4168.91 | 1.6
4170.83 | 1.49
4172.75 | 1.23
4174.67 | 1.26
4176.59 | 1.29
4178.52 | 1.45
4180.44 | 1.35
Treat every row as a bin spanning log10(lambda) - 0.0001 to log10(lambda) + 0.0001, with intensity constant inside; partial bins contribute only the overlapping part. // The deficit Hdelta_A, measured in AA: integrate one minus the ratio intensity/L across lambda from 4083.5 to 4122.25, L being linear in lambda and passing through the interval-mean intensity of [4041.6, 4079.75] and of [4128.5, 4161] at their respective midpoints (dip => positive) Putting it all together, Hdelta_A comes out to 3.4 AA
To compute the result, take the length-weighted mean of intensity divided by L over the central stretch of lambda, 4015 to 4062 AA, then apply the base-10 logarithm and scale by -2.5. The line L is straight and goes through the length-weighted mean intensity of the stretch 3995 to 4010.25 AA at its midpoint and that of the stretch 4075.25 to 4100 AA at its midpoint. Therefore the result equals -0.097 mag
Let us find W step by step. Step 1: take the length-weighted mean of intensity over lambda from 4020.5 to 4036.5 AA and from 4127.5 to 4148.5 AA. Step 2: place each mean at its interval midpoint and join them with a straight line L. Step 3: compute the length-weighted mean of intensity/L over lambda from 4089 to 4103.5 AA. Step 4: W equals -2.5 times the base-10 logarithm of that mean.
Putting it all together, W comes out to 0.14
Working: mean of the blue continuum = 1.4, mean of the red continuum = 1.38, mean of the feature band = 1.22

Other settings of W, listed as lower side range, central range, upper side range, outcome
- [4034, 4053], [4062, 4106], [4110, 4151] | 0.090 mag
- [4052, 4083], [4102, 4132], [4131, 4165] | 0.039 mag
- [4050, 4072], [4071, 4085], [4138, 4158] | 0.024 mag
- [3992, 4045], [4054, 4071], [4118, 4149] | 0.026 mag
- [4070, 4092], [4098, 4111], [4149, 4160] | 0.098 mag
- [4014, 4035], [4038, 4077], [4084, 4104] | -0.027 mag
